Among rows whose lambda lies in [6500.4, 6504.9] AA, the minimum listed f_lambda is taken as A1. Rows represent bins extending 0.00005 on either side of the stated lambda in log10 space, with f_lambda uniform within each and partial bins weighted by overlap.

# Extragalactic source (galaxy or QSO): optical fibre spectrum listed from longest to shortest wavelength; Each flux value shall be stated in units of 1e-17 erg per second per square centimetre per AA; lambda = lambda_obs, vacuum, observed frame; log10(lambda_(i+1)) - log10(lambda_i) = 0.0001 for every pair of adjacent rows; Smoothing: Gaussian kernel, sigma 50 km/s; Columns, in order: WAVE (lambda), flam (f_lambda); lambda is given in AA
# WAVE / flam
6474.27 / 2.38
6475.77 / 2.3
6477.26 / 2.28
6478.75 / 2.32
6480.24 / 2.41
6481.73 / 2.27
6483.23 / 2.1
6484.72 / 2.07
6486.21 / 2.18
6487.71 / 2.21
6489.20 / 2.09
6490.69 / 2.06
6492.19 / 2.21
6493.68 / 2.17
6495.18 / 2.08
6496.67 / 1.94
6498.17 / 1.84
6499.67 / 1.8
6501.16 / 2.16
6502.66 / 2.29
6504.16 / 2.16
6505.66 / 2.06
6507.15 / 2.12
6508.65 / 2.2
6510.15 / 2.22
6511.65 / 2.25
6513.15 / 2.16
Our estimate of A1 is 2.16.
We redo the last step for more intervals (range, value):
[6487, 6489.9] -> 2.09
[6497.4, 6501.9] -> 1.8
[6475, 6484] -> 2.1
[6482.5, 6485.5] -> 2.07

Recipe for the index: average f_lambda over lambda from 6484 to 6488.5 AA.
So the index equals 2.15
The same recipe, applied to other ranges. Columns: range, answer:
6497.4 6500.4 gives 1.82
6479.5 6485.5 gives 2.21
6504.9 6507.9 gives 2.09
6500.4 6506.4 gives 2.17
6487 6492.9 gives 2.14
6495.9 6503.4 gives 2.01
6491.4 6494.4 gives 2.19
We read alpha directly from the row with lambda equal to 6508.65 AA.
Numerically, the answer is 2.2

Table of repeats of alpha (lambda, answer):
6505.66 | 2.06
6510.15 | 2.22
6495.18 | 2.08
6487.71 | 2.21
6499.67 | 1.8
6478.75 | 2.32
